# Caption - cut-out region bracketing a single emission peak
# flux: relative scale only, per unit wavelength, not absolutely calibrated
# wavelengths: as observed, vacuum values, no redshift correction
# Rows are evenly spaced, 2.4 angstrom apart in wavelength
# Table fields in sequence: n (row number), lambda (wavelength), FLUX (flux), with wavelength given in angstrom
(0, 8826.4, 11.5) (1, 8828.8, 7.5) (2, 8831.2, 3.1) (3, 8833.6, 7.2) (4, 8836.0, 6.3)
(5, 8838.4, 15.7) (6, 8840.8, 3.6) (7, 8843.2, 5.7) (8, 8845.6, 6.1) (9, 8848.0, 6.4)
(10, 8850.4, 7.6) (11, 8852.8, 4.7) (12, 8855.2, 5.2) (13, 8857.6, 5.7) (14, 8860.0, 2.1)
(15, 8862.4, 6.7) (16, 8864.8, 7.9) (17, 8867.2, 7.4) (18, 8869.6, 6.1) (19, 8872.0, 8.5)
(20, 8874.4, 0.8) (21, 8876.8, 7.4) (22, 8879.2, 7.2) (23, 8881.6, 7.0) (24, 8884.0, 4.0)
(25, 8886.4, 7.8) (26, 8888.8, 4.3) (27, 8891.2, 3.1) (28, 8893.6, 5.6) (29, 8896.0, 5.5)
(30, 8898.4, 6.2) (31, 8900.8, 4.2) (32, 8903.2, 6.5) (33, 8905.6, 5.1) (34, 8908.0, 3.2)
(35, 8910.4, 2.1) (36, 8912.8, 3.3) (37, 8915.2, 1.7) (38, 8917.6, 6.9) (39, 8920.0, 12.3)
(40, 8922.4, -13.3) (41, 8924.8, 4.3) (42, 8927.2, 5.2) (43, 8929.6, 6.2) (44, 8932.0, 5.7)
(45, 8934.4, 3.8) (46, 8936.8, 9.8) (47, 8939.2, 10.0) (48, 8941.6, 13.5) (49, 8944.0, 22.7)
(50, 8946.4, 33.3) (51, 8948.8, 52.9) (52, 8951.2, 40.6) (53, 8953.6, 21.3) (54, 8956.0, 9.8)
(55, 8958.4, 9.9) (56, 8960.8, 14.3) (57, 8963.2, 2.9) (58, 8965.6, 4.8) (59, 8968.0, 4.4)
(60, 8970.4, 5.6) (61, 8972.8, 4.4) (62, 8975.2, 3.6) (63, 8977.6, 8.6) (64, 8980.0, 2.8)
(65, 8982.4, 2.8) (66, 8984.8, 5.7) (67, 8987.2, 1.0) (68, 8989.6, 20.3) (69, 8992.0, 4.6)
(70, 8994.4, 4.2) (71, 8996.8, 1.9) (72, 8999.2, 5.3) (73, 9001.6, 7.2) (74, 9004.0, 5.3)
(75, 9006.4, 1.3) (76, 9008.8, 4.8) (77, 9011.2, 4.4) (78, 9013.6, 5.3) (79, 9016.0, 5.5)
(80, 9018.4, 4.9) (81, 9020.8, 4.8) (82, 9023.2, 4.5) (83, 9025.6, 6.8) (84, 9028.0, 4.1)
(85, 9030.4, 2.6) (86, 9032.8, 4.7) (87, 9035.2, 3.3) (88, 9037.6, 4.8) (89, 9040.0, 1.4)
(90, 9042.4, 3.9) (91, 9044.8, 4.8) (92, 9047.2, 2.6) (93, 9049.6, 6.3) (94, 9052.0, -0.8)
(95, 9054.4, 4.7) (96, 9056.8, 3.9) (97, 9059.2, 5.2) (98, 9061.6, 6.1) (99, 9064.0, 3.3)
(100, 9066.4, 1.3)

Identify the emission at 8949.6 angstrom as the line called Hbeta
